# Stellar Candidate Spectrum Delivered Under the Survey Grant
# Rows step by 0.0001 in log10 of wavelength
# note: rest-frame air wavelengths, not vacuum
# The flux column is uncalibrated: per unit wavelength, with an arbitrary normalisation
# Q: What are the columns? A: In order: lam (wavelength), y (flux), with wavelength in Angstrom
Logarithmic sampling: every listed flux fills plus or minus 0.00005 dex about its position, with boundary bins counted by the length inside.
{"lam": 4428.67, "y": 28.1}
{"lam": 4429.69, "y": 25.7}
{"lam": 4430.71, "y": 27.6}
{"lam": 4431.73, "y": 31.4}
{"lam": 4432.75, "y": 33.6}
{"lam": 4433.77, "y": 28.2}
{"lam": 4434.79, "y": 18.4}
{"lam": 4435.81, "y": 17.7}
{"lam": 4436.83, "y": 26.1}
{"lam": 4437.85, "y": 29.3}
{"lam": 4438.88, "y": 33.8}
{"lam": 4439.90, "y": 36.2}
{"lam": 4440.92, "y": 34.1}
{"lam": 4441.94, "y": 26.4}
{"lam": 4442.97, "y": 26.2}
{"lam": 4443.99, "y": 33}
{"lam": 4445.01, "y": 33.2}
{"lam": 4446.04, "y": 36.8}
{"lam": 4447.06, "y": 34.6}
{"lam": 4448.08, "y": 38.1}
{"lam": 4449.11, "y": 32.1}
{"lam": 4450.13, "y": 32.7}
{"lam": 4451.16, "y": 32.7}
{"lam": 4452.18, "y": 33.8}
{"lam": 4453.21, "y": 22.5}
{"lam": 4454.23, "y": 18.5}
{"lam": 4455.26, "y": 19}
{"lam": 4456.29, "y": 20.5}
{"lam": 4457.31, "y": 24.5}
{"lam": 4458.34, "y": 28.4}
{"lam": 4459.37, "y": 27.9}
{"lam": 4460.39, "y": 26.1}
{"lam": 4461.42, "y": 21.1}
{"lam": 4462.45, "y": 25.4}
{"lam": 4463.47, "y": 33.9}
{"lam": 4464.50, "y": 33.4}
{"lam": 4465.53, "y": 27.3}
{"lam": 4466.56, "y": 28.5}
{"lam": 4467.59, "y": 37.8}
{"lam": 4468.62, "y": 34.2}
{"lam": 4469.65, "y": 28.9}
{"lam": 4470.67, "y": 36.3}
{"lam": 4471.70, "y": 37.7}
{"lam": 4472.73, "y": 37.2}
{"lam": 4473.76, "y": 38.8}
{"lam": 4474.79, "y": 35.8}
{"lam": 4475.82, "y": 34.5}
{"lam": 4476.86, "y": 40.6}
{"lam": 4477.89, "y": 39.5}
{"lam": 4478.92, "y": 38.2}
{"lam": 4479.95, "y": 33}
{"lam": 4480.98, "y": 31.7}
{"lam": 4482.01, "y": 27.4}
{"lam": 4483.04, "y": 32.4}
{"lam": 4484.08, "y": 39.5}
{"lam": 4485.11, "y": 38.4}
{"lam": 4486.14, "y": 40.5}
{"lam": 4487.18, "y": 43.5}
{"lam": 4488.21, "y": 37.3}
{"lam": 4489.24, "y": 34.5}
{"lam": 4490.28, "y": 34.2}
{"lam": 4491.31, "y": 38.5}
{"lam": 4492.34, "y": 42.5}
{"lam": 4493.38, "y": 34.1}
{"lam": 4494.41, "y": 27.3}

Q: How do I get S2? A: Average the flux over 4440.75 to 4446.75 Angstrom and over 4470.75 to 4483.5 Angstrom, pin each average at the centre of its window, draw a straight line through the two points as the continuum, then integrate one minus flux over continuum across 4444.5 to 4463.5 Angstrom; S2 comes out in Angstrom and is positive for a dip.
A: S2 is 2.5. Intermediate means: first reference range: 31.6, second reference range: 35.6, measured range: 28.4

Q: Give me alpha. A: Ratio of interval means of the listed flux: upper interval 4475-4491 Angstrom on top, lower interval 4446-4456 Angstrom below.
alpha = 1.23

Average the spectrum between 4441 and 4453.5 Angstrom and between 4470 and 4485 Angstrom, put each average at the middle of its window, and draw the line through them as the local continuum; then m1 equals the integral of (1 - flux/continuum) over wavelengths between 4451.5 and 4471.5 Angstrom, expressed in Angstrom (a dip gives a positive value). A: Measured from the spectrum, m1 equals 3.51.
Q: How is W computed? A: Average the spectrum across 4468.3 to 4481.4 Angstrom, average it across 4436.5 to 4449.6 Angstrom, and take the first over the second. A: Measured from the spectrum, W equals 1.1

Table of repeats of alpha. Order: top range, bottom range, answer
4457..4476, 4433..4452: 1.03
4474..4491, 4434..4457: 1.26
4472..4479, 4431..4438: 1.43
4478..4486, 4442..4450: 1.06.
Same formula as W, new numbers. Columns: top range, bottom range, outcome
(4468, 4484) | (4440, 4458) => 1.19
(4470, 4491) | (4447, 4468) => 1.29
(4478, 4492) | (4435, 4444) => 1.27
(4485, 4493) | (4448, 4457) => 1.42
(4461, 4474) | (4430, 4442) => 1.13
